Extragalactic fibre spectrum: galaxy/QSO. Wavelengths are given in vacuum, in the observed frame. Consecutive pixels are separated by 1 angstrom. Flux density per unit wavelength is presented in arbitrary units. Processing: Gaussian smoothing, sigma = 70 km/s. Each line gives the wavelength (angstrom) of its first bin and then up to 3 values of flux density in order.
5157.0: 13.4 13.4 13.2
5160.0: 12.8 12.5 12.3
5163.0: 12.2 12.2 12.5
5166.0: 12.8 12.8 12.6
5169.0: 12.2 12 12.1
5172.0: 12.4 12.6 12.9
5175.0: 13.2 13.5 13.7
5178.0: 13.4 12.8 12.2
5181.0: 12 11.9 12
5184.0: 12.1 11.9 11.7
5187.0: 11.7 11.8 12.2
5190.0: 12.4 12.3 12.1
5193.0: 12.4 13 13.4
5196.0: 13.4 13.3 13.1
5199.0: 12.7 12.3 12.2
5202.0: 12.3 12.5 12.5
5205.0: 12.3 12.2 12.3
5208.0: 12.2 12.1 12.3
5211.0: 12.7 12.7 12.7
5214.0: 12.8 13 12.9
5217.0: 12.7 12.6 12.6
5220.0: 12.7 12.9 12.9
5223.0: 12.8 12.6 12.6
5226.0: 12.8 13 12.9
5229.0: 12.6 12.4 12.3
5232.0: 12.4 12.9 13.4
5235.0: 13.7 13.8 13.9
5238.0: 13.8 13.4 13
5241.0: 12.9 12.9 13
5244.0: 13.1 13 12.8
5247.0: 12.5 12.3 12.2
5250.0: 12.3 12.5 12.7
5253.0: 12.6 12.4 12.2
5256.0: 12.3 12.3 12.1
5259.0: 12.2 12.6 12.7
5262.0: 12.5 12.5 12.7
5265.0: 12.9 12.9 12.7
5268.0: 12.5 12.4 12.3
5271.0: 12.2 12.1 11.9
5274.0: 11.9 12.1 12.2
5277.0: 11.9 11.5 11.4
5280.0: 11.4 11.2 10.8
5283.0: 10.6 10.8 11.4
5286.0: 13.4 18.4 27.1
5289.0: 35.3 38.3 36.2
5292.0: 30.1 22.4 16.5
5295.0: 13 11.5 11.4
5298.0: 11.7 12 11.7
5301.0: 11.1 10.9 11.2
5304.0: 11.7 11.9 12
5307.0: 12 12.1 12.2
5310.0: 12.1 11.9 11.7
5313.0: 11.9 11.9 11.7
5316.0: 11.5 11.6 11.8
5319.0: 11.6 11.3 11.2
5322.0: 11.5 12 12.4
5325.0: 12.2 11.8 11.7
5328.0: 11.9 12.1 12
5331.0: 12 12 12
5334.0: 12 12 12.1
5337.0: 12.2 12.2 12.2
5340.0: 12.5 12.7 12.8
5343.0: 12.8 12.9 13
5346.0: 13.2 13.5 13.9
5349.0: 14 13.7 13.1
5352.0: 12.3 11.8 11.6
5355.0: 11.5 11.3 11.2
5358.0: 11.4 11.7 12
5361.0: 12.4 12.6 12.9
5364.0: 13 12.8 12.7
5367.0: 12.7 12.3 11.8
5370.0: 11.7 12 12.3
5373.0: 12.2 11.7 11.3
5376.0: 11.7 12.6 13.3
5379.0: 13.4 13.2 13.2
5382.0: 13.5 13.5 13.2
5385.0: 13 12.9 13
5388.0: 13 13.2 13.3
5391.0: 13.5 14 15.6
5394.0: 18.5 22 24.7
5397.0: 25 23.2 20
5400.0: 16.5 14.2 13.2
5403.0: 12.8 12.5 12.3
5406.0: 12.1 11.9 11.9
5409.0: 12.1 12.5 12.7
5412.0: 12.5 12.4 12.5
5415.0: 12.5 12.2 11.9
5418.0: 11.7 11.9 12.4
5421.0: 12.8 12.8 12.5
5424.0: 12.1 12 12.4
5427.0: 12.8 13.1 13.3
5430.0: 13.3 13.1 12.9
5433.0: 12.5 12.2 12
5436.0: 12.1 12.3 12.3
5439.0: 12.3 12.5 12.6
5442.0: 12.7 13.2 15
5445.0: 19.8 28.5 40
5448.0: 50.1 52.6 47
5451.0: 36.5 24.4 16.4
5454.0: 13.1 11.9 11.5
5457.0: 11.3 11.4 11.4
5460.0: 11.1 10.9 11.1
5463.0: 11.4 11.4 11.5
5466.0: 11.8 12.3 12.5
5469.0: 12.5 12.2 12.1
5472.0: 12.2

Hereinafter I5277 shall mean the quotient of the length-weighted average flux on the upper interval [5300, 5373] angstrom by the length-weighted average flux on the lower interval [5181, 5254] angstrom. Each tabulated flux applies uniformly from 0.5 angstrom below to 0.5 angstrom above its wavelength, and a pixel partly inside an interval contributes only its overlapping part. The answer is 0.96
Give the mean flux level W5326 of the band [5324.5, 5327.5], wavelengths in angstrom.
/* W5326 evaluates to 11.9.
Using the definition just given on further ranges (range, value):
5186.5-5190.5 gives 12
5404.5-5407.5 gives 12.1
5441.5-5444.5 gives 13.6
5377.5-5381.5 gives 13.3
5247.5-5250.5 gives 12.3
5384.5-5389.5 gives 13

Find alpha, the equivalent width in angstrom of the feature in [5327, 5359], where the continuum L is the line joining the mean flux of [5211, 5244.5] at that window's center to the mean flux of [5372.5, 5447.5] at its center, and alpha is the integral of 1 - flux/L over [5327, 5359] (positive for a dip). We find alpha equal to 3.2 angstrom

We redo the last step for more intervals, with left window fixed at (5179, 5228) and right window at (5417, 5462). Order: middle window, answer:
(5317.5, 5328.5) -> 2.21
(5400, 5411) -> 2.38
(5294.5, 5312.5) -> 3.23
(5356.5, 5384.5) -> 5.69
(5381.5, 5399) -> -0.32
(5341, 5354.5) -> 1.98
